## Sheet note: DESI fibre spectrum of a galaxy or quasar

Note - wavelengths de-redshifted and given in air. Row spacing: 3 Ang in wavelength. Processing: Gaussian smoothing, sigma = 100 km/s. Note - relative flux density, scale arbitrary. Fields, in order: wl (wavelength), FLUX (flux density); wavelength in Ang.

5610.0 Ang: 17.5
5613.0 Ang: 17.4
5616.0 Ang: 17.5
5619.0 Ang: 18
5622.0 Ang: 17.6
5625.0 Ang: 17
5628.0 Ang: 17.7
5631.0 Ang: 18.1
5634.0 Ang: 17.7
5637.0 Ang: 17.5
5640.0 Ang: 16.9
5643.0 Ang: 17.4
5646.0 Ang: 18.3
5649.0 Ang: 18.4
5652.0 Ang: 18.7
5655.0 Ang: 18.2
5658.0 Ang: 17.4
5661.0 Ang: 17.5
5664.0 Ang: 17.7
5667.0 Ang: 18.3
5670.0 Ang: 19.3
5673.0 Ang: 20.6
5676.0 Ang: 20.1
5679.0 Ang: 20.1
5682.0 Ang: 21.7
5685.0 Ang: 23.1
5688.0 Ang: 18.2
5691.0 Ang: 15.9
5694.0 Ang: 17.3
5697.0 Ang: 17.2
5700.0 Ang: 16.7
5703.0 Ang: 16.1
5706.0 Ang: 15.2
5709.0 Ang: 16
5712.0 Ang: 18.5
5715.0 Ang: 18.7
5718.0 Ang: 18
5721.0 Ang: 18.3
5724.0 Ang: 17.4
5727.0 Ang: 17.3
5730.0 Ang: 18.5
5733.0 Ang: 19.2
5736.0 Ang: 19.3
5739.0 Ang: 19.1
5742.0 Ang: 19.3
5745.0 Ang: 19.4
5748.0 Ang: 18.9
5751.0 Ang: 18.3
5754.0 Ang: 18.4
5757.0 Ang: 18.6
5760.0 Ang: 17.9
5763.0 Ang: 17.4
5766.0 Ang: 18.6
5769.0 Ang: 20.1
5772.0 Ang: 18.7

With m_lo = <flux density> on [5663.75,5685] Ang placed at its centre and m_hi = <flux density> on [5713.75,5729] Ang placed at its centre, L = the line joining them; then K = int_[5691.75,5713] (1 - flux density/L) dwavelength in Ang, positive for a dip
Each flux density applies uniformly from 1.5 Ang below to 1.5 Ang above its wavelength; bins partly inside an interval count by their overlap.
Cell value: 2.4 Ang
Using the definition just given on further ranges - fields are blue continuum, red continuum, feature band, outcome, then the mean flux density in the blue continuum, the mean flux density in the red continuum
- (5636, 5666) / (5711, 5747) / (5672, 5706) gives -0.8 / 17.8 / 18.6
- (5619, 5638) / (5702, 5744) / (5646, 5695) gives -3.1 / 17.6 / 18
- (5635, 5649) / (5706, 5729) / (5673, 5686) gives -2.6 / 17.6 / 17.6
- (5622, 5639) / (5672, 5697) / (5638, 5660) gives 0.4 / 17.6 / 19.5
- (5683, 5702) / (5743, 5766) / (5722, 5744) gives -0.3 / 18.1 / 18.4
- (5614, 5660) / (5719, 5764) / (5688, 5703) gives 1.1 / 17.8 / 18.5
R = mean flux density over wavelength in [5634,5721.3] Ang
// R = 18.2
